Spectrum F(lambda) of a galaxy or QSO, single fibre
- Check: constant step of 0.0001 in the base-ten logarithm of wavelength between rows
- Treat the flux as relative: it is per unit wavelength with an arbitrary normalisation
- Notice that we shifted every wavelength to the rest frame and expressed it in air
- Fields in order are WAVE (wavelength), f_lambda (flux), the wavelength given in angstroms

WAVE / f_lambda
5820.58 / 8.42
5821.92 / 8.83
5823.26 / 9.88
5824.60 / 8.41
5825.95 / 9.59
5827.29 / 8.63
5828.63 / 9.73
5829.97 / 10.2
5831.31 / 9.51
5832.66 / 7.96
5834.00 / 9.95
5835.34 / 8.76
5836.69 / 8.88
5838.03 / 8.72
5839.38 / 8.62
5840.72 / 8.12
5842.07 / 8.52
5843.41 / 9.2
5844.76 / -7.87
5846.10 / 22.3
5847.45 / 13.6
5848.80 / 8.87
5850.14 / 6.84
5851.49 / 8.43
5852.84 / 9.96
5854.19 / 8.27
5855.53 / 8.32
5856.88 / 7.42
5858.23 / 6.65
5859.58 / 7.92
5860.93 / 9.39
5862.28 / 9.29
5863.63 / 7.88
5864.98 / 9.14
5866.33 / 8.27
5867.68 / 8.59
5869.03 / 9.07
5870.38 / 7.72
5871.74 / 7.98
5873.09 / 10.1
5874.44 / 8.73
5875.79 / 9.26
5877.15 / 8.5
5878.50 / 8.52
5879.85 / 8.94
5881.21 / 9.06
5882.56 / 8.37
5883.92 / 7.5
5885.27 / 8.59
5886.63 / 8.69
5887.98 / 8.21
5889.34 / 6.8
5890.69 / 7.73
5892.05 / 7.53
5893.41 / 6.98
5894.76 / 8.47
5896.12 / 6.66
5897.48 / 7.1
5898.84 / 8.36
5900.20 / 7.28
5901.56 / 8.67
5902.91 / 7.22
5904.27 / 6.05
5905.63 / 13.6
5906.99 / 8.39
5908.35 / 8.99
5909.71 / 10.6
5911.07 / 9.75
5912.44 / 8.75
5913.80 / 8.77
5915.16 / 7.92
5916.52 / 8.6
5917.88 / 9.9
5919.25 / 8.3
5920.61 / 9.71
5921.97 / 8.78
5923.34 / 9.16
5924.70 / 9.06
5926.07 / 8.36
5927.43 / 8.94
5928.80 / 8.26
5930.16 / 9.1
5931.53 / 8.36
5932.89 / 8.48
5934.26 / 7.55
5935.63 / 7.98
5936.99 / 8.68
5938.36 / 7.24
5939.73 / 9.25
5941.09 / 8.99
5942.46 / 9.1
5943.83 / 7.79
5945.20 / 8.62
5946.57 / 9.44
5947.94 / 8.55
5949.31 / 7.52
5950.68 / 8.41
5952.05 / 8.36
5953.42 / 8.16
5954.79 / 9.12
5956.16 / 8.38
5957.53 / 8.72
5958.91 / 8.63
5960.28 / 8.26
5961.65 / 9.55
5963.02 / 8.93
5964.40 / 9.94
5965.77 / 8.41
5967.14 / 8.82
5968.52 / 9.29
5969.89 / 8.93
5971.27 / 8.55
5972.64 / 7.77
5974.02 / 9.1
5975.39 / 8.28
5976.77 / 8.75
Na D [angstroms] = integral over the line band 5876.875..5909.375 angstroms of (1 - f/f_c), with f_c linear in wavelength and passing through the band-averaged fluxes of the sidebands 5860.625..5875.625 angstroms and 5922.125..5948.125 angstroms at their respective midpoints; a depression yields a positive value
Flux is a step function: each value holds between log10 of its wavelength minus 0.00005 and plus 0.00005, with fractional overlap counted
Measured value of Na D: 1.8 angstroms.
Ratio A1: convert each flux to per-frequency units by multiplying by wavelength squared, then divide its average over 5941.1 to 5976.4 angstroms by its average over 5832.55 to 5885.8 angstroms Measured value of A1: 1.04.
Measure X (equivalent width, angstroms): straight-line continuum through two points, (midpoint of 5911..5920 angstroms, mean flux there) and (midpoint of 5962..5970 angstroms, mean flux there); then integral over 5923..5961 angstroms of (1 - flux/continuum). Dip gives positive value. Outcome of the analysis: 1.9 angstroms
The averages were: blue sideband 8.8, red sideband 9.09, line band 8.51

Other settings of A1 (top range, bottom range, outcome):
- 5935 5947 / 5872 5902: 1.07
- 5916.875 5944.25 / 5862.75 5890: 1.04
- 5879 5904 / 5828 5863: 0.91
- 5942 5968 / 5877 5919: 1.05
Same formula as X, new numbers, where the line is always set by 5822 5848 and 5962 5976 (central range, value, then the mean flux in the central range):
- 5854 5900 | 3.91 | 8.22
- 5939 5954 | 0.51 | 8.56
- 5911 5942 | 0.79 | 8.67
